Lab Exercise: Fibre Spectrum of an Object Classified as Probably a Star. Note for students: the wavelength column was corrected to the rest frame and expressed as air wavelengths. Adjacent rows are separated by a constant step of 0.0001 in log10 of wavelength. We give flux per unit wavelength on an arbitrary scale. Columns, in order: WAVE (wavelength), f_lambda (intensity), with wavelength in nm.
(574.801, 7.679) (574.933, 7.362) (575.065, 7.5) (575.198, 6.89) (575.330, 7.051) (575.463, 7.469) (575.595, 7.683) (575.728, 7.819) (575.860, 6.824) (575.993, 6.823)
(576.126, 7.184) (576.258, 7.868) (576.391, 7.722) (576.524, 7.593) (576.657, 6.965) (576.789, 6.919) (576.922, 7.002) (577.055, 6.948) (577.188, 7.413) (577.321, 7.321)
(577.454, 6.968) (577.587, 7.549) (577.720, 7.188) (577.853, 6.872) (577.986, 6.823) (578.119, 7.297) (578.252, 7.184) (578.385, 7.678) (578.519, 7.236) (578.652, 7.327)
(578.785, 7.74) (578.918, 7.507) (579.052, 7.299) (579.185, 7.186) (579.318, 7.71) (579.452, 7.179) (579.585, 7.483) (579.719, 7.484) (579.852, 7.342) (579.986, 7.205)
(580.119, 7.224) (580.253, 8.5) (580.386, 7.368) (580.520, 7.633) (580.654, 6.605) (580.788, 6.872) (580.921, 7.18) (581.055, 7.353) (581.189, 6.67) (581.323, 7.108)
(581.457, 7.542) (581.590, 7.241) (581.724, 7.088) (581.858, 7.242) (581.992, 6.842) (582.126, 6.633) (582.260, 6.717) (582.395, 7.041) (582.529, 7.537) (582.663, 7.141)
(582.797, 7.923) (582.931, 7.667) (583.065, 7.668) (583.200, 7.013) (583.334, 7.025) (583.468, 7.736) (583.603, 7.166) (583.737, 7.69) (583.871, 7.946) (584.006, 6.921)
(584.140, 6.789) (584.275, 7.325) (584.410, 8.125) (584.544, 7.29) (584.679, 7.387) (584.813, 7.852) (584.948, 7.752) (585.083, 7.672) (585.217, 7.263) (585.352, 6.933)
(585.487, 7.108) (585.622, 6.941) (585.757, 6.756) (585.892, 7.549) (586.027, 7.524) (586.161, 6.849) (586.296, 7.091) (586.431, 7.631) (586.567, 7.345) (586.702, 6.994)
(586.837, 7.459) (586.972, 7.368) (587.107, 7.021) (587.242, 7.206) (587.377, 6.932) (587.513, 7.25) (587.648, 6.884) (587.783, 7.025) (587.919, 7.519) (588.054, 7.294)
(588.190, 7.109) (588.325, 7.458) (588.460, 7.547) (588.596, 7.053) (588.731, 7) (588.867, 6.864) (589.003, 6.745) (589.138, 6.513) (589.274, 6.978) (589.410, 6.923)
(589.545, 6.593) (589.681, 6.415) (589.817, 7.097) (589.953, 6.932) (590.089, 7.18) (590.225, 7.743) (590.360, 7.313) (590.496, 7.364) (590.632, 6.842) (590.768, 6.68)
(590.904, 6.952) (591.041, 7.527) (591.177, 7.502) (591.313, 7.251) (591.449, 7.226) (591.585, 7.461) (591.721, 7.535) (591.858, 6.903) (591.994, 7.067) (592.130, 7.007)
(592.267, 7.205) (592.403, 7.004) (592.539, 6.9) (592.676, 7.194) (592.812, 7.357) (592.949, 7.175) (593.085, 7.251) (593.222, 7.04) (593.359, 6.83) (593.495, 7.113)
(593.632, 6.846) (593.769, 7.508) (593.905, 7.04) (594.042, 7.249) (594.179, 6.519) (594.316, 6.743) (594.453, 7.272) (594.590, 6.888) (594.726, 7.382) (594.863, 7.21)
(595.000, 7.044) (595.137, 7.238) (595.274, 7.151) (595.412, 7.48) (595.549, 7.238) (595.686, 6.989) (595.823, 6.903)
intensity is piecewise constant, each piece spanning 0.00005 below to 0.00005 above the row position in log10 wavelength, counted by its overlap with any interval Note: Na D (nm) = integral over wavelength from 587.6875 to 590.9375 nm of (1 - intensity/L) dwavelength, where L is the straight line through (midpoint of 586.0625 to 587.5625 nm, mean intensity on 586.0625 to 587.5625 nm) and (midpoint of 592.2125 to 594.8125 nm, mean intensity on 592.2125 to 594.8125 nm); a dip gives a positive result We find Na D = 0.05 nm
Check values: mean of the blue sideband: 7.2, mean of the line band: 7.05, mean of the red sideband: 7.08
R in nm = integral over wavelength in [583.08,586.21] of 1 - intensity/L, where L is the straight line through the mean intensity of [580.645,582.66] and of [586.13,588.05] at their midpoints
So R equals -0.091 nm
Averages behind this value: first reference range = 7.06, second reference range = 7.19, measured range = 7.34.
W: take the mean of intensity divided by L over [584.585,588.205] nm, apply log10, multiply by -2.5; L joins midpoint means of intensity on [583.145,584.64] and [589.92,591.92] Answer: 0.01 mag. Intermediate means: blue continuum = 7.37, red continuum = 7.23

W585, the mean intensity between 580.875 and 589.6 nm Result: 7.22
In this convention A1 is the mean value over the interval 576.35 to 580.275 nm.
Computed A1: 7.31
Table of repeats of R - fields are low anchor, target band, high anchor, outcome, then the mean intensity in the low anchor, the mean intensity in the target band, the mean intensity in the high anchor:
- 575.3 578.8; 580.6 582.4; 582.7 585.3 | 0.10 nm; 7.27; 7.01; 7.48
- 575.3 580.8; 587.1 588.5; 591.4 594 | 0.00 nm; 7.32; 7.21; 7.14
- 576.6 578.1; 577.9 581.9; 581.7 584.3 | -0.08 nm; 7.1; 7.31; 7.26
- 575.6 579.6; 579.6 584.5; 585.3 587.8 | -0.05 nm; 7.29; 7.3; 7.16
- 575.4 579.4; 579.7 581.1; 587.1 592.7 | -0.02 nm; 7.3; 7.34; 7.1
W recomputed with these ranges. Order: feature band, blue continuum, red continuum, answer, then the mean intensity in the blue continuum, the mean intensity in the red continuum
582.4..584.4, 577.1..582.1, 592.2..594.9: -0.03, 7.28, 7.09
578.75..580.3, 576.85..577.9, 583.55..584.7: -0.03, 7.16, 7.41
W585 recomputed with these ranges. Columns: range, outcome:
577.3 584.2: 7.28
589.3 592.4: 7.12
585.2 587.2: 7.19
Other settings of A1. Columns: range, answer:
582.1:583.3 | 7.27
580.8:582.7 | 7.09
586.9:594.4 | 7.1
